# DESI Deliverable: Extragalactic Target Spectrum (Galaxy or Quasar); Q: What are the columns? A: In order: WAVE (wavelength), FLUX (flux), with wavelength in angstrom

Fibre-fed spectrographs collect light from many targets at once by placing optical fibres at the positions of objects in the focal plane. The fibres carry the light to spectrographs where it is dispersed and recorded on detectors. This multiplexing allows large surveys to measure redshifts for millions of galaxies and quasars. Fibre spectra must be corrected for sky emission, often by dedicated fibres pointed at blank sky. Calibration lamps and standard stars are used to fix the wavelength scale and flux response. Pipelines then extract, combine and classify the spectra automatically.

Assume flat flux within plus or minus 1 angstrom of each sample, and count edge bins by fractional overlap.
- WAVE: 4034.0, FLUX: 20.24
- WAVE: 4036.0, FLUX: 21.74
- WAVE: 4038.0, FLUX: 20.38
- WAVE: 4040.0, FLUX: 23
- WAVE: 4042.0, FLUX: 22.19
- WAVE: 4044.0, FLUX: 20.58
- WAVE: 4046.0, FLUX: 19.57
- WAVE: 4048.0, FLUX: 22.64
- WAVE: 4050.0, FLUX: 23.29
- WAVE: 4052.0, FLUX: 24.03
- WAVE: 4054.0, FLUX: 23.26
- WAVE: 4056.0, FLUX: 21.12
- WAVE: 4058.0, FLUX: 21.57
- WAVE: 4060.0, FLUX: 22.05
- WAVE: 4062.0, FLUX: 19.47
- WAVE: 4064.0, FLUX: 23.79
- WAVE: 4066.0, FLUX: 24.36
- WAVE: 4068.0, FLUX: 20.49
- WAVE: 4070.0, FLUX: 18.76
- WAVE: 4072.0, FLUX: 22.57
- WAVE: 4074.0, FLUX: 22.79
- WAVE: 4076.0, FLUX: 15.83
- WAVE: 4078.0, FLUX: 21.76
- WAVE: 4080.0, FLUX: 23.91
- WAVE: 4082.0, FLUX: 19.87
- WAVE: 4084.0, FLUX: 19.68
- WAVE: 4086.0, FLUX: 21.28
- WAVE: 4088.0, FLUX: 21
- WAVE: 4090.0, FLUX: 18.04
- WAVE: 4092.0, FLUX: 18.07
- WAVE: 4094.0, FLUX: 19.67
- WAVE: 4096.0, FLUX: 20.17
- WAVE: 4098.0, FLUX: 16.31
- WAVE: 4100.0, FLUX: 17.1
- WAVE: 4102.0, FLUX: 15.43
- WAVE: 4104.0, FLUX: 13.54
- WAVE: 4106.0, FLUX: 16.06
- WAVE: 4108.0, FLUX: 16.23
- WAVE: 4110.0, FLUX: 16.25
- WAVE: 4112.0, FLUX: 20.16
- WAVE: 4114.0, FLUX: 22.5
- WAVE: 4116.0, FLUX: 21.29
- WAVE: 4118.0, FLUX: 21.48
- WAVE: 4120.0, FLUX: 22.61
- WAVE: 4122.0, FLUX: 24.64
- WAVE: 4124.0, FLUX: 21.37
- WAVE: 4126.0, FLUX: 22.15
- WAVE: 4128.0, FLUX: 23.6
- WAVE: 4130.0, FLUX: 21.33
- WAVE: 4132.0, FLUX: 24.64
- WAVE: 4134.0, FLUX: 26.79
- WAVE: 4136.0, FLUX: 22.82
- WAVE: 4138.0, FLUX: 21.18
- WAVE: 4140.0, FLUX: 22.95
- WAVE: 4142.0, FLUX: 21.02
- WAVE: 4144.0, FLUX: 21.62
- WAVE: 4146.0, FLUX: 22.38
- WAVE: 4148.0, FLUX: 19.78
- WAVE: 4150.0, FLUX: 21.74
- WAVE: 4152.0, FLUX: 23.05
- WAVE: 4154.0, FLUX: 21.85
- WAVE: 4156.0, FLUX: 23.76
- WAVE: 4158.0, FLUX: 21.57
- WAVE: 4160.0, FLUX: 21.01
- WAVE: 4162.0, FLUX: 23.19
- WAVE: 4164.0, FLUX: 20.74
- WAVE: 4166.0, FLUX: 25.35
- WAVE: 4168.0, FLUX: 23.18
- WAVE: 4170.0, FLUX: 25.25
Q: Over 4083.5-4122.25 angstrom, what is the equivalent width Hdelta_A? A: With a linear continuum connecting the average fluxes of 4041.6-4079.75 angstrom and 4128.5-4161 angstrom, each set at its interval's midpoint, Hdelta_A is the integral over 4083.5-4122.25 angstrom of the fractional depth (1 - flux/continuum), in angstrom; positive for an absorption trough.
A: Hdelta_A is 5.35 angstrom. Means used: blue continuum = 21.6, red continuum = 22.4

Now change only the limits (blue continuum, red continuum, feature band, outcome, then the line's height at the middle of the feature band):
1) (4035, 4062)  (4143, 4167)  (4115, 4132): -0.28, 22.1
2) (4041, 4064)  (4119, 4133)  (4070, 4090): 1.40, 22.3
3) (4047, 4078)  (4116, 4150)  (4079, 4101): 2.46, 22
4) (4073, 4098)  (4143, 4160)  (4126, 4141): -1.30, 21.4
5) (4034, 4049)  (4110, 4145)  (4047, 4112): 5.20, 21.8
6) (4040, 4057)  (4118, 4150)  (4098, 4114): 4.02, 22.4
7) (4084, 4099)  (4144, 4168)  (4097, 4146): 0.28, 20.6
